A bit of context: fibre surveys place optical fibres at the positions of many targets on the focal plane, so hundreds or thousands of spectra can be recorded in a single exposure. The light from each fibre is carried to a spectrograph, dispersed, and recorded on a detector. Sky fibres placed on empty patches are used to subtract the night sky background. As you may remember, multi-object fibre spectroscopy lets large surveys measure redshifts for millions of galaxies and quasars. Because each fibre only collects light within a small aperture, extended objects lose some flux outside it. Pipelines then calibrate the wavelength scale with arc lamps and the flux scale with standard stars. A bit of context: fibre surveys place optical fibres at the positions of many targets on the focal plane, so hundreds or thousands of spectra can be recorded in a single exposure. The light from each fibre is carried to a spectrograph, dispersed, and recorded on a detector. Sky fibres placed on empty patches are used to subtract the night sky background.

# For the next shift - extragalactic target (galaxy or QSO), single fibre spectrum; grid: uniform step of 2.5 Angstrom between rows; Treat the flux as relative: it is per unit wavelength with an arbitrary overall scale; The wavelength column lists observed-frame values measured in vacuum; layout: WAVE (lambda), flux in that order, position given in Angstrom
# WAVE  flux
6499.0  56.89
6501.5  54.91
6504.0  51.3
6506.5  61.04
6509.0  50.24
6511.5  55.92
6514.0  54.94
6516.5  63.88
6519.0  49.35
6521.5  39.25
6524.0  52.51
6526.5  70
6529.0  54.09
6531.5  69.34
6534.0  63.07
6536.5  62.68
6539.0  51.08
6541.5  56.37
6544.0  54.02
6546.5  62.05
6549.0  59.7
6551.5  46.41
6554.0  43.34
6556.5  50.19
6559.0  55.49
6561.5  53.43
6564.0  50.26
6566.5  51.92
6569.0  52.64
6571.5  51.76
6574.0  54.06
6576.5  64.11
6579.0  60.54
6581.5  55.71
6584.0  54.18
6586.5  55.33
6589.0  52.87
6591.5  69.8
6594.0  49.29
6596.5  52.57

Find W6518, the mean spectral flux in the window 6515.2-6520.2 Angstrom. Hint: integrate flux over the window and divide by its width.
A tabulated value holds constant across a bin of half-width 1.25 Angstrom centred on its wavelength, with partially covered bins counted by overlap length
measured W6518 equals 56.7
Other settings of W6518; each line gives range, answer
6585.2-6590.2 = 54.1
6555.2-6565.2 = 52.3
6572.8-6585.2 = 57.7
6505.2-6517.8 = 57.1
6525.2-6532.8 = 64.4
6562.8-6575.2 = 52.1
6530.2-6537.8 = 64.9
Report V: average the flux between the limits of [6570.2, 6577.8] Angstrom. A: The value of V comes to 56.6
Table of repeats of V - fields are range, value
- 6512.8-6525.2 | 52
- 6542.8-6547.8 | 58.1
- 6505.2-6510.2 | 55.7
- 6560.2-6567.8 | 51.9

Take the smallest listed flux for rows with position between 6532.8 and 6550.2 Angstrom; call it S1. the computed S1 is 51.08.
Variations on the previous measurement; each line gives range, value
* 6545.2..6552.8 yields 46.41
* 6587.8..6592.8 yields 52.87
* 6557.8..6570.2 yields 50.26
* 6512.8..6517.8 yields 54.94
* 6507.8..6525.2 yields 39.25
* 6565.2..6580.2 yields 51.76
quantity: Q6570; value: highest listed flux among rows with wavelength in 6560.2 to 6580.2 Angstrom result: 64.11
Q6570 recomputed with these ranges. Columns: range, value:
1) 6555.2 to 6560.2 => 55.49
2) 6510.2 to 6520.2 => 63.88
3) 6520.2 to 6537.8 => 70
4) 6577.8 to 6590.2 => 60.54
